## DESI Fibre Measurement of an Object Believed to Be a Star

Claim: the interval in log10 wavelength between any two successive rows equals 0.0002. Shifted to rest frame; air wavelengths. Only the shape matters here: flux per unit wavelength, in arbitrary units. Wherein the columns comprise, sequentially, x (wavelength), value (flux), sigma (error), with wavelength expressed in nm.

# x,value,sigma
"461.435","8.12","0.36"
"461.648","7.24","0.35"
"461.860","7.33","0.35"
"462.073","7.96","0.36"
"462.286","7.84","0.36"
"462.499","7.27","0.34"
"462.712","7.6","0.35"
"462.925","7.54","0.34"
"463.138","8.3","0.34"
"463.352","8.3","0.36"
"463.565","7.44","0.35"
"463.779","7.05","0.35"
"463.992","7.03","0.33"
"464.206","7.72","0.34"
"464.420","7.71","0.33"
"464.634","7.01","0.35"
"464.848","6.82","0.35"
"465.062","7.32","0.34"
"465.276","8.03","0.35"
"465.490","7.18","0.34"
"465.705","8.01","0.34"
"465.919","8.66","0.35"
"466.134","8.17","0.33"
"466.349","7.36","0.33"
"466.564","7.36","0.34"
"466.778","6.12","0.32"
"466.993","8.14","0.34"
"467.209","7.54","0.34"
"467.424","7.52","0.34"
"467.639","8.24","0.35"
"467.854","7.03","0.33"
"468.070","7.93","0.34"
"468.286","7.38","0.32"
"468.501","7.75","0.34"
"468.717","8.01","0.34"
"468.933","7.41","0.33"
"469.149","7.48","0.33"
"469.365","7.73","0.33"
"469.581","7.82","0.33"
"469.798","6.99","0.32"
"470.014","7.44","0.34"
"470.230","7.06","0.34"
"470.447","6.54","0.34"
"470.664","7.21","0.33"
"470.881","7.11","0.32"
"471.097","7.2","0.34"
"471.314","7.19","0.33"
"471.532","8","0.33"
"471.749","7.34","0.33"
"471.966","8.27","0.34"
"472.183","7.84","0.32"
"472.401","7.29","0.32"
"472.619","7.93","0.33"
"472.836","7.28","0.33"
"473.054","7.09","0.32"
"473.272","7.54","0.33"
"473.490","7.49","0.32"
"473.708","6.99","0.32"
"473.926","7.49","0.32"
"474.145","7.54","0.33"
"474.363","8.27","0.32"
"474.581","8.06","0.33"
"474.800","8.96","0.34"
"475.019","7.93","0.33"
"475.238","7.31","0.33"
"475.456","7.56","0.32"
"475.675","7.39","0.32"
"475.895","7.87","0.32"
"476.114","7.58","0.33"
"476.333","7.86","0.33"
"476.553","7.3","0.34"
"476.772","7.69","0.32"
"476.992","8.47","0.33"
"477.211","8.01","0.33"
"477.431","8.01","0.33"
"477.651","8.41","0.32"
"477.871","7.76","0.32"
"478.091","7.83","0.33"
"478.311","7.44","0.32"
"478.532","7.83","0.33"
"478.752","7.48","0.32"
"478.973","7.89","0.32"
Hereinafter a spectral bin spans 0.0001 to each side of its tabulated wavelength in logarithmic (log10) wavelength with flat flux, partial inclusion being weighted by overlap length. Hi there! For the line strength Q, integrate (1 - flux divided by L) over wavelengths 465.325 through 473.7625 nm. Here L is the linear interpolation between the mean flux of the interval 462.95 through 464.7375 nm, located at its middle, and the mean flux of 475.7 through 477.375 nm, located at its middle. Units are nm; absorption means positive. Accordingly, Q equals 0.18 nm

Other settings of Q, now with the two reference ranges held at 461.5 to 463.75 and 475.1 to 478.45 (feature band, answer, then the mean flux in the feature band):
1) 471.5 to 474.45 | 0.061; 7.58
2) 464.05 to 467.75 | 0.055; 7.58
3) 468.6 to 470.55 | 0.082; 7.39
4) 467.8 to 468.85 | 0.008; 7.64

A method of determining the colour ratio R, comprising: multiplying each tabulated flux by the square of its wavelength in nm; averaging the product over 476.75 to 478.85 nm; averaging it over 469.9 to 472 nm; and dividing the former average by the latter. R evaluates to 1.1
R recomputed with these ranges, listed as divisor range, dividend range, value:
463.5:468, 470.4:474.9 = 1.04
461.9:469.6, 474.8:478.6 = 1.08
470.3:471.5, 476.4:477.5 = 1.14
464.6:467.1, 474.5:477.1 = 1.08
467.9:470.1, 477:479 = 1.08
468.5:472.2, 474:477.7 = 1.08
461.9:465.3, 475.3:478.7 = 1.09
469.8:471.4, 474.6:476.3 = 1.12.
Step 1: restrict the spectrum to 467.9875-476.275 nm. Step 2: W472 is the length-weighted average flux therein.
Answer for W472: 7.56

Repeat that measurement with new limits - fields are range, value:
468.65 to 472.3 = 7.44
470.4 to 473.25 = 7.43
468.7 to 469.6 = 7.65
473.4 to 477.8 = 7.81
